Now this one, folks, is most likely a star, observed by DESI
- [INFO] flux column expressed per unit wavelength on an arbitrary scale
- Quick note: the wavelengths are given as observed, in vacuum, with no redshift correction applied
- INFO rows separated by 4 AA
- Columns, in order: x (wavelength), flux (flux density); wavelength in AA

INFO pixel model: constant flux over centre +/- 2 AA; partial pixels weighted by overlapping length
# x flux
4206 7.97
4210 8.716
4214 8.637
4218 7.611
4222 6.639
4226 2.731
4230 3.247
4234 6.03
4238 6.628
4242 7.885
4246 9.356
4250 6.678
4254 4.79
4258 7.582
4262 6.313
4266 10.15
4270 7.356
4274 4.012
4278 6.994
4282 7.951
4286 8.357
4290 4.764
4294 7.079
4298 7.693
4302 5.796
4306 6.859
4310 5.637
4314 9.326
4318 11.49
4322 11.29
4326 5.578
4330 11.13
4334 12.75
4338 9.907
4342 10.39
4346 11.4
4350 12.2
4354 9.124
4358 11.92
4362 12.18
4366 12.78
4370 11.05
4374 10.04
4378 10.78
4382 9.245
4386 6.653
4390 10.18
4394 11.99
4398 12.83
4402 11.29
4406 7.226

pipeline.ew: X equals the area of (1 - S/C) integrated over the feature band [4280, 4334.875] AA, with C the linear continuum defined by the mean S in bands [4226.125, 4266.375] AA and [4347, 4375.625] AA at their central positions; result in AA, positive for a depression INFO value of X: 5.9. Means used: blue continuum 6.54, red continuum 11.3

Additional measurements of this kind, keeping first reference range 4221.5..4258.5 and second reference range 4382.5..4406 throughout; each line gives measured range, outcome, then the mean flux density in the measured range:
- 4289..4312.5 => 3.88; 6.43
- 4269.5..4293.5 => 2.13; 6.56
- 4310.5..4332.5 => -3.41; 9.55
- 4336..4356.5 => -3.92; 10.6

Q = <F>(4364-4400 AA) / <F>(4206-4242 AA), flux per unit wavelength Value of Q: 1.6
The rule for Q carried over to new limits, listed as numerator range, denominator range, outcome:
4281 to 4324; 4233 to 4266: 1.10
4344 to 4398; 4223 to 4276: 1.70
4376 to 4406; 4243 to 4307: 1.46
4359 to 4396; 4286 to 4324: 1.36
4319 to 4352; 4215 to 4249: 1.67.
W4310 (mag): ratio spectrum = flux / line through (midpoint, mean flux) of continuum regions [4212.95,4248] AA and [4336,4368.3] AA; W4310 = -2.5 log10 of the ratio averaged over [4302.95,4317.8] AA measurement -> 0.25 mag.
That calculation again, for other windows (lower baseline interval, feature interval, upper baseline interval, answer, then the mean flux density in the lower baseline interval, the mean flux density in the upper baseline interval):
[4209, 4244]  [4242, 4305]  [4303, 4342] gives 0.11 mag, 6.39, 9.29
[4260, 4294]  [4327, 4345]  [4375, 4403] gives -0.22 mag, 6.99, 10.4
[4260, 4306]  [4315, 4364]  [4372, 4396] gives -0.25 mag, 6.95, 9.81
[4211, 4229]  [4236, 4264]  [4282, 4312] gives -0.09 mag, 6.36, 6.69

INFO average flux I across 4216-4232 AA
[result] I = 5.06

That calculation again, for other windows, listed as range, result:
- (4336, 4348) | 10.6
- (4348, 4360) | 11.1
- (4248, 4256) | 5.73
